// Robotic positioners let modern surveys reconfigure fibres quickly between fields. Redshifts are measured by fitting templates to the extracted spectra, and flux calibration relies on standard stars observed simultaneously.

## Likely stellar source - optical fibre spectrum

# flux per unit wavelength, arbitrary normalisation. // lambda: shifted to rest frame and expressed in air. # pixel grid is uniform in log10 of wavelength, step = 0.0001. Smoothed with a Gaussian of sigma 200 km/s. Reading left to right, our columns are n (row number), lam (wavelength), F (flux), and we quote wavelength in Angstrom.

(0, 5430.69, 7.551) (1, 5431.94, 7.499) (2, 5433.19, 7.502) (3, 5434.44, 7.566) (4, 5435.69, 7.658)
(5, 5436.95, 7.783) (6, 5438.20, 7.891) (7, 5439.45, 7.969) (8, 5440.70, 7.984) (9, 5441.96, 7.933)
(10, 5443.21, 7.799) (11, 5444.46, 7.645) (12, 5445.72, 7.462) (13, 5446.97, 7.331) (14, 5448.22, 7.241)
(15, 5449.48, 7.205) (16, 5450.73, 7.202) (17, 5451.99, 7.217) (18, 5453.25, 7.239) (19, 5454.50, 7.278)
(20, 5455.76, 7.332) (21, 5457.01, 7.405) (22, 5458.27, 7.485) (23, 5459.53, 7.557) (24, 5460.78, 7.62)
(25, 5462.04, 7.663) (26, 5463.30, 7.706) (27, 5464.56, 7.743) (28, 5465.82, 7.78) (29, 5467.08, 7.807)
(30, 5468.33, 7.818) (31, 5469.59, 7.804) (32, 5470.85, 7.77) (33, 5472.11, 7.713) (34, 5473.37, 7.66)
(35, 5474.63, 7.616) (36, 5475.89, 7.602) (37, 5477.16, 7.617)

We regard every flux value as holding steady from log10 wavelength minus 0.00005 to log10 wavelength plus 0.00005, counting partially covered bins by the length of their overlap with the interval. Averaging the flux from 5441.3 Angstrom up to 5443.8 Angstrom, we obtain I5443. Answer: 7.86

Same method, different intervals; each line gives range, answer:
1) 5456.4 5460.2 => 7.49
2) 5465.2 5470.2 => 7.81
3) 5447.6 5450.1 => 7.21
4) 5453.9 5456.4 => 7.31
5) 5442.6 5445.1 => 7.71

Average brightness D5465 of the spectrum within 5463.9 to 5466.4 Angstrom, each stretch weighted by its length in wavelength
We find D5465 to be 7.75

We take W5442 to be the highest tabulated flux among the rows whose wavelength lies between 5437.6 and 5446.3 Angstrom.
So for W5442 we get 7.984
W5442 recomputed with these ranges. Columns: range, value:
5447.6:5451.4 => 7.241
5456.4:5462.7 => 7.663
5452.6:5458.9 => 7.485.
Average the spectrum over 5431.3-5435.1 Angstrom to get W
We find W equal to 7.53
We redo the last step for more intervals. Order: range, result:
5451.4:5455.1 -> 7.25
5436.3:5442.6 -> 7.9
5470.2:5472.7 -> 7.74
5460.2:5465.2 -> 7.67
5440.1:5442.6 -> 7.94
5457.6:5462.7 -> 7.58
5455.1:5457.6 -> 7.37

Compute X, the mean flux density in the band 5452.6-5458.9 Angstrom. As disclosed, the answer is 7.35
